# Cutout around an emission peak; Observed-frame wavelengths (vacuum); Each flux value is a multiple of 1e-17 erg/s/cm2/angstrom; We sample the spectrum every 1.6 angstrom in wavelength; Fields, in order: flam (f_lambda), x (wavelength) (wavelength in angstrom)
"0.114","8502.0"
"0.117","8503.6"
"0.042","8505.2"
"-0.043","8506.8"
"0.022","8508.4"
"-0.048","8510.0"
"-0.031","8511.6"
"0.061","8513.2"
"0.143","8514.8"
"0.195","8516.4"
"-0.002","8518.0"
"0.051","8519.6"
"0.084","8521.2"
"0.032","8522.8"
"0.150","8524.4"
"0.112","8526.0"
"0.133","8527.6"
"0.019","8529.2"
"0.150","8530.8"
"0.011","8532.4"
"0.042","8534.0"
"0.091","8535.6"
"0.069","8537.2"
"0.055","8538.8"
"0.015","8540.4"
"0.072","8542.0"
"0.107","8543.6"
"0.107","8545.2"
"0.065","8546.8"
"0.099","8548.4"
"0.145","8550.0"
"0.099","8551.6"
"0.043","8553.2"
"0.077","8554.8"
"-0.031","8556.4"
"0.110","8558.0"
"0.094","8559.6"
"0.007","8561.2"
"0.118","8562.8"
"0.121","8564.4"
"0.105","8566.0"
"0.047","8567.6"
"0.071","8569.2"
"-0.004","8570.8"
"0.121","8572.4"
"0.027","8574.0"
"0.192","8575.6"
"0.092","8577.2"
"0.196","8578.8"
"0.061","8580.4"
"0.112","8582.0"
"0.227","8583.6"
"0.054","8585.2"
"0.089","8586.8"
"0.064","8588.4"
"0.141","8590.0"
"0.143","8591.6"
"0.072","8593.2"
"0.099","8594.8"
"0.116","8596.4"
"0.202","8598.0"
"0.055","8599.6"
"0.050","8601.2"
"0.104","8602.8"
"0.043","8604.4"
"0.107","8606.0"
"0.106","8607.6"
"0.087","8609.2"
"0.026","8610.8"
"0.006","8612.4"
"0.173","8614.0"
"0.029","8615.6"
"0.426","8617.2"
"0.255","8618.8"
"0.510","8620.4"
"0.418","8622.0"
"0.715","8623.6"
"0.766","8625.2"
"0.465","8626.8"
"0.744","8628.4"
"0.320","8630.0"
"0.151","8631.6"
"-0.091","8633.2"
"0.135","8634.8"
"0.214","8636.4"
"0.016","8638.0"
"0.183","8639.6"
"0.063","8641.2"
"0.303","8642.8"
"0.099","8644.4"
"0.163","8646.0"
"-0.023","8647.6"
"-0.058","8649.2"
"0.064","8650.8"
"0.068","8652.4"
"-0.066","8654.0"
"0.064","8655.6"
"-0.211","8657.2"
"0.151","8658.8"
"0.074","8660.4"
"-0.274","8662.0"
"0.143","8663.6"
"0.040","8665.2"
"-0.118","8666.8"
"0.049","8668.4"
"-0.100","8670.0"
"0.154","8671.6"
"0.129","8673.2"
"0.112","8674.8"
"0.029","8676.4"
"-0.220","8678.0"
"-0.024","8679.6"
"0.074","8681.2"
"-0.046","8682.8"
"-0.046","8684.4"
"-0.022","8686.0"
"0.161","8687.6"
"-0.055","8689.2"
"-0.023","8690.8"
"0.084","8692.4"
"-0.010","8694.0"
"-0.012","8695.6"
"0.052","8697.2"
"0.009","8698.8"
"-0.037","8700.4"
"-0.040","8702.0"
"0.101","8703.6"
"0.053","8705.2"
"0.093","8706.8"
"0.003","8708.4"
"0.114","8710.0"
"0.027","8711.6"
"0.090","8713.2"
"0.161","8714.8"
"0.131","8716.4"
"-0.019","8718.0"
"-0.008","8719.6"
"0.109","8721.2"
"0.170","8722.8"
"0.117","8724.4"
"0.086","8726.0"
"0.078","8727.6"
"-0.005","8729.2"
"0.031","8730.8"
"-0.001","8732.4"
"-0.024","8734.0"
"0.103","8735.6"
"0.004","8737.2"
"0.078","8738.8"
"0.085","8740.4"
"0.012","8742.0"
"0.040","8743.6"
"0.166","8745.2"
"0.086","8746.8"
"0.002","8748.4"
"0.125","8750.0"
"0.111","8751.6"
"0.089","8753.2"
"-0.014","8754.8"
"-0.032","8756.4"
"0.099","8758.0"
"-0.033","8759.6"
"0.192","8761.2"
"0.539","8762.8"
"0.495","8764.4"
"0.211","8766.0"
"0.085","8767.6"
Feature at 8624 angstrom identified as [O II] 3727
